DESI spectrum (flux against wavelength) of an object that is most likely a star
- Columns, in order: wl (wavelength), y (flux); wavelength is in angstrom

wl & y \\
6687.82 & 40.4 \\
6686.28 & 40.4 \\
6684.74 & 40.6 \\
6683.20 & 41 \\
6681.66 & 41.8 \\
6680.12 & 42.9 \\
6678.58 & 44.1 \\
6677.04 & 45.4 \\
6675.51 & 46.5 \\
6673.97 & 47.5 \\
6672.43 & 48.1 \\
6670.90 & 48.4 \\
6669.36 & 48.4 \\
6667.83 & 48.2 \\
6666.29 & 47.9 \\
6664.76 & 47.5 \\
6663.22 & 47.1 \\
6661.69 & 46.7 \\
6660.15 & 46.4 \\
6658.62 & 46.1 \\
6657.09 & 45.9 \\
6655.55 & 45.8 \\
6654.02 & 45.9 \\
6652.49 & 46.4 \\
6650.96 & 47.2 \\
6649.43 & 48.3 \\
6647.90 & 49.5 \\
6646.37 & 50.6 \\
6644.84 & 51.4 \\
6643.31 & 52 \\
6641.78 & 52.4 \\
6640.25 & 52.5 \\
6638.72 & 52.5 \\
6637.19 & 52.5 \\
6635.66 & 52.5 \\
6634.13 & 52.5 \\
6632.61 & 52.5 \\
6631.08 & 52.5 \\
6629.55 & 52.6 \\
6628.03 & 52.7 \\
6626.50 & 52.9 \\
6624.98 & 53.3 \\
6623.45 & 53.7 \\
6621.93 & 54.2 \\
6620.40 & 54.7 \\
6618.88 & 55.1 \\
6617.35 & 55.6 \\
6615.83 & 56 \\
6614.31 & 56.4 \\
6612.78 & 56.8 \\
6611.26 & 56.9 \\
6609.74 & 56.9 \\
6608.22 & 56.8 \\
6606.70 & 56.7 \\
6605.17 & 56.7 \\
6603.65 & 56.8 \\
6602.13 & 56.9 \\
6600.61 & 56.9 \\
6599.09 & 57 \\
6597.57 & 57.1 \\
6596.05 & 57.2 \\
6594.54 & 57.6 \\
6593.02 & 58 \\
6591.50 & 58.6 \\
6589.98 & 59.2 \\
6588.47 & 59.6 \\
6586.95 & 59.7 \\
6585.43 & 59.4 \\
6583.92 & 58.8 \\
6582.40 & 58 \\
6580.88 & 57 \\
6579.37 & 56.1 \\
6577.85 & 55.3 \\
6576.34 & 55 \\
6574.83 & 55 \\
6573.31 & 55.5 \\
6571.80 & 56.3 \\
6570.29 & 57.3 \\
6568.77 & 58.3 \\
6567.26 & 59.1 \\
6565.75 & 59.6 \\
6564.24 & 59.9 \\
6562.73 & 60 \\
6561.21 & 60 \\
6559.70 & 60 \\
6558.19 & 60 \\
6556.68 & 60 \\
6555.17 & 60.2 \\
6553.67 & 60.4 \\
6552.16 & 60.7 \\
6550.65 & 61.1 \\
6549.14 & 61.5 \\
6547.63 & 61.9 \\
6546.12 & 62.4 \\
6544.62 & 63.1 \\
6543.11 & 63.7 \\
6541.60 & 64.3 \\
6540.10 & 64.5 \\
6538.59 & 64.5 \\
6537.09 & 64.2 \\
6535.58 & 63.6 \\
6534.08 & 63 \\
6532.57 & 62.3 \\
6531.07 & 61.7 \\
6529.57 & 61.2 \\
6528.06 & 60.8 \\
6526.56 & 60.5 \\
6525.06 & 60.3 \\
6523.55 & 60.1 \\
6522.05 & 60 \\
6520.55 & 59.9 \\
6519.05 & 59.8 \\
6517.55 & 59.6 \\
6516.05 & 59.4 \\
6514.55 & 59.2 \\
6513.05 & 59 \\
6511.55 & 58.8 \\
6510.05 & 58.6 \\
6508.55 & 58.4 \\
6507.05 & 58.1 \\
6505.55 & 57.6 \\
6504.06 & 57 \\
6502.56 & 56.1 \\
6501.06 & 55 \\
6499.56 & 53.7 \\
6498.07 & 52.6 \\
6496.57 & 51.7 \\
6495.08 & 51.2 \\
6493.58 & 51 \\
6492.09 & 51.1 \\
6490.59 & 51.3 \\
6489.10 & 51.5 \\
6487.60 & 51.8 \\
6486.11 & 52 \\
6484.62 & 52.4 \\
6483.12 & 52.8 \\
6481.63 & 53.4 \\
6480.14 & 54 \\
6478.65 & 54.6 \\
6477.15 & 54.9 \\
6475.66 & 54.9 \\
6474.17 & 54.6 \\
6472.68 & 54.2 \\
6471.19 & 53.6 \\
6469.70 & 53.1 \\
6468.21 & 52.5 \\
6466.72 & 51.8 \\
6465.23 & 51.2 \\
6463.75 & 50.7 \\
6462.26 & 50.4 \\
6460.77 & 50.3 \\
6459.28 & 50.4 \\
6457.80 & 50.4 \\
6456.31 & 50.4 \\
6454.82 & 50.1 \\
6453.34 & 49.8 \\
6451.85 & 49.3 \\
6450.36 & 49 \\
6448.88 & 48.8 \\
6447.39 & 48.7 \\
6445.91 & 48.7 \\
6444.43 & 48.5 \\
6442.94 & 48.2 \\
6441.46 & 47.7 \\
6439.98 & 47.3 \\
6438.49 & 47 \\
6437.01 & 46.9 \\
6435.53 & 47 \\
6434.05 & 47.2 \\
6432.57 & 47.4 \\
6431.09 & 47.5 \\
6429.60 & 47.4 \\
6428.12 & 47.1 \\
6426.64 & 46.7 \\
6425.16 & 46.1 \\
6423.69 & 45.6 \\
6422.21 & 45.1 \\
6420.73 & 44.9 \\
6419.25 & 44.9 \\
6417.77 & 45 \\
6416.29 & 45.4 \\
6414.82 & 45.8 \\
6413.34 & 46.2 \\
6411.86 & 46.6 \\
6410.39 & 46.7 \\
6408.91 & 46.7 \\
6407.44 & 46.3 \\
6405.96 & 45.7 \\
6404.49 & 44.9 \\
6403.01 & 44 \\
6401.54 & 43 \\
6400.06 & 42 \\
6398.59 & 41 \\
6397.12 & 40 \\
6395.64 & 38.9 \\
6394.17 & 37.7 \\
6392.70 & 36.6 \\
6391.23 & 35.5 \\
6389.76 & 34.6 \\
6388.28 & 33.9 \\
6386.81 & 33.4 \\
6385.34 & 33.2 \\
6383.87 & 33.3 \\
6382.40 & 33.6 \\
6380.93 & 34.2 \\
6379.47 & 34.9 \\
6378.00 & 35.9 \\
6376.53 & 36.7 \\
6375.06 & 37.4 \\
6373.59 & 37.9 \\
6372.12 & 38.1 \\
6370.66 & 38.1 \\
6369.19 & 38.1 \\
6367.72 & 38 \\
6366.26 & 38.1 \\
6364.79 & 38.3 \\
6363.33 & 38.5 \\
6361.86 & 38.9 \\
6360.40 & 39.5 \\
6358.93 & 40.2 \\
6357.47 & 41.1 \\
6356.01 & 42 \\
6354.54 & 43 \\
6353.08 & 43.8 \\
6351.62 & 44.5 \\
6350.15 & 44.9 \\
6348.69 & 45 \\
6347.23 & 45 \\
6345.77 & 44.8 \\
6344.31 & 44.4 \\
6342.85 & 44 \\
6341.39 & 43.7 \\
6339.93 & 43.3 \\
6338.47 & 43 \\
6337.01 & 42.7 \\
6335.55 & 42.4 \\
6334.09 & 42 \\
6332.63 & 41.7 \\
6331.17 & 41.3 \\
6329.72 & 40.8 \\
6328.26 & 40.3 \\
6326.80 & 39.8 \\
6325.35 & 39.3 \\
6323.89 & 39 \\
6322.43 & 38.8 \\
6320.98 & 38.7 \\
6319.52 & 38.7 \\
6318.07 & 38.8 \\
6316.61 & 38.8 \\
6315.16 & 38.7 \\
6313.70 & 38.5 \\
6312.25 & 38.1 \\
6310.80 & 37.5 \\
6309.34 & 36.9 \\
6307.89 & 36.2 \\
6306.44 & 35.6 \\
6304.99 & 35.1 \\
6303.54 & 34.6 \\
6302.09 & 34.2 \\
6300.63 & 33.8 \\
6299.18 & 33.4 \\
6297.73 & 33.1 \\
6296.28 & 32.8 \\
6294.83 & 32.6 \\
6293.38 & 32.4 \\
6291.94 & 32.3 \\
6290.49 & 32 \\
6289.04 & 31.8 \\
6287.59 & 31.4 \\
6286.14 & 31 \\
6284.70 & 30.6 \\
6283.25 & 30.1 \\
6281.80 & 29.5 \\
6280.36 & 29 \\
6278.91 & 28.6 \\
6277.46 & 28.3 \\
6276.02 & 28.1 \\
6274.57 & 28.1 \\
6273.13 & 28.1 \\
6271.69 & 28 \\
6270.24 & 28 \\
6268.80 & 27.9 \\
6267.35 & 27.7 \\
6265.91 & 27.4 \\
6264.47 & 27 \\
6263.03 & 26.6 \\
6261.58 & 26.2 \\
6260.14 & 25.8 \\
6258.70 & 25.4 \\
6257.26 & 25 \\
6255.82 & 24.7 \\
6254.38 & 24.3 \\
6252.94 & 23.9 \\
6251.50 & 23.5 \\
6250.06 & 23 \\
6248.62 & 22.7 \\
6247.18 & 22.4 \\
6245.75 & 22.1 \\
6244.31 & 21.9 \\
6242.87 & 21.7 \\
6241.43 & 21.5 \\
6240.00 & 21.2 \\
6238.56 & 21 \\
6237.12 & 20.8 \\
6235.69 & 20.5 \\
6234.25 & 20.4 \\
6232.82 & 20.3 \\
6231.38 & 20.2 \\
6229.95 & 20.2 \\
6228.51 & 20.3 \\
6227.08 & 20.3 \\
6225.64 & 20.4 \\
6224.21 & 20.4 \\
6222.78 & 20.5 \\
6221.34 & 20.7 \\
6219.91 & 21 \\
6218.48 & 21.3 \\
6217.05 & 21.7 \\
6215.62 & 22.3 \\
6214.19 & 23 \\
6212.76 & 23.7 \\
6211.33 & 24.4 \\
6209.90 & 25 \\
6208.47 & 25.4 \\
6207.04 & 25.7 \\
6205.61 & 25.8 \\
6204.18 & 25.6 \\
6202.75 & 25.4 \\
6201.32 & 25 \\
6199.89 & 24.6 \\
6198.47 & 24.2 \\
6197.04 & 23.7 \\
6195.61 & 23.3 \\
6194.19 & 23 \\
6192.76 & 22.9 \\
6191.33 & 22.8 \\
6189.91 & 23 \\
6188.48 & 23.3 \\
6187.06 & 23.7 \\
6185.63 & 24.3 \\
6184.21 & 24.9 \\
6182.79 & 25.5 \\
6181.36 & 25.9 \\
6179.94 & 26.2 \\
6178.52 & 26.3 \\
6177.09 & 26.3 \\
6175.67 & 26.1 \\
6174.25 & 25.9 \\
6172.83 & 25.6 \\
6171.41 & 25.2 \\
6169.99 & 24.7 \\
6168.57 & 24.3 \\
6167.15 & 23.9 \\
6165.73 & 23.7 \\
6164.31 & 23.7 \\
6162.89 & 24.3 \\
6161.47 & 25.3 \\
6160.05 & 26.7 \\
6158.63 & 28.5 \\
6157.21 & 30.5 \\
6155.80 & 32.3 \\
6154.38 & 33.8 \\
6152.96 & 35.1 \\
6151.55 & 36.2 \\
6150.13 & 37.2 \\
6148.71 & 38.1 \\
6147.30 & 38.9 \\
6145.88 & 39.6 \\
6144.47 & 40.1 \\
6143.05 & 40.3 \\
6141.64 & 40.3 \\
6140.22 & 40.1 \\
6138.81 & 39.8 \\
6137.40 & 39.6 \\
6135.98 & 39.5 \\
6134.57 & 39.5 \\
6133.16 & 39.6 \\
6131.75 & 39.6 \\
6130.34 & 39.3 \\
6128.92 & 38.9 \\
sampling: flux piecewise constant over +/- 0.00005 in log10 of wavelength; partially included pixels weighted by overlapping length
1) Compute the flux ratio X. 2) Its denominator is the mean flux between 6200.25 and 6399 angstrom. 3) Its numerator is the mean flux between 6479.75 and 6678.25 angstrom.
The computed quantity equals 1.7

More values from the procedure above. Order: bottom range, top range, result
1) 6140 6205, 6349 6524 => 1.68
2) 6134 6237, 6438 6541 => 2.04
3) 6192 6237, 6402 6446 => 2.06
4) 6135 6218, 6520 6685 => 1.95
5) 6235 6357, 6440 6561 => 1.68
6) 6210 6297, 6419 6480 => 1.97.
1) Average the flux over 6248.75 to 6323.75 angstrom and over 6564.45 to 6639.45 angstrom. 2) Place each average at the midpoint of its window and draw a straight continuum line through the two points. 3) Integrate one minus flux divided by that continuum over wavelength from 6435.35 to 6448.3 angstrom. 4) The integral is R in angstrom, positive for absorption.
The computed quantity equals -1.3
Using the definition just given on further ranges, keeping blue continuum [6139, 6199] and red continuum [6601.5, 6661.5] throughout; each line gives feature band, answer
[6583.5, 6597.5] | -2.3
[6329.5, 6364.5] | -4.4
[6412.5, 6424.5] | -1.1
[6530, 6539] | -3.0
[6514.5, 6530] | -4.4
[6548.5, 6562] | -3.3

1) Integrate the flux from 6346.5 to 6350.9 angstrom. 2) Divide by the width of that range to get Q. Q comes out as 44.9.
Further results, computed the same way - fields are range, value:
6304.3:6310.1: 36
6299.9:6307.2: 34.7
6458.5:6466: 50.7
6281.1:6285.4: 30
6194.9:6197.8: 23.5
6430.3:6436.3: 47.2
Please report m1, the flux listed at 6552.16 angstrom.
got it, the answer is 60.7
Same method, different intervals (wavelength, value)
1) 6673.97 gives 47.5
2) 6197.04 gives 23.7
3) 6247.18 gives 22.4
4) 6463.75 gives 50.7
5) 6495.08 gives 51.2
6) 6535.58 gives 63.6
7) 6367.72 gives 38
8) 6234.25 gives 20.4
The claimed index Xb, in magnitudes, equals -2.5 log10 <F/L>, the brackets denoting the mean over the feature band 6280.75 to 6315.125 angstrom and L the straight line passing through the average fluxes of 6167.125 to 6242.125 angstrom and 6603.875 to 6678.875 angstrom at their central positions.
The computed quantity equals -0.15 mag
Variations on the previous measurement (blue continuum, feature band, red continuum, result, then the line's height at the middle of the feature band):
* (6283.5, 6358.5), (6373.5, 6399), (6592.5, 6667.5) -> 0.16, 41.5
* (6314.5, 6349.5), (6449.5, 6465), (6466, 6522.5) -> 0.04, 51.9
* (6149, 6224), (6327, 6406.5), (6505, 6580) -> 0.07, 43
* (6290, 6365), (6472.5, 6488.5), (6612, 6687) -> -0.21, 44.1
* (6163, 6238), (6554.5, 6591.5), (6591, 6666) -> -0.19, 49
